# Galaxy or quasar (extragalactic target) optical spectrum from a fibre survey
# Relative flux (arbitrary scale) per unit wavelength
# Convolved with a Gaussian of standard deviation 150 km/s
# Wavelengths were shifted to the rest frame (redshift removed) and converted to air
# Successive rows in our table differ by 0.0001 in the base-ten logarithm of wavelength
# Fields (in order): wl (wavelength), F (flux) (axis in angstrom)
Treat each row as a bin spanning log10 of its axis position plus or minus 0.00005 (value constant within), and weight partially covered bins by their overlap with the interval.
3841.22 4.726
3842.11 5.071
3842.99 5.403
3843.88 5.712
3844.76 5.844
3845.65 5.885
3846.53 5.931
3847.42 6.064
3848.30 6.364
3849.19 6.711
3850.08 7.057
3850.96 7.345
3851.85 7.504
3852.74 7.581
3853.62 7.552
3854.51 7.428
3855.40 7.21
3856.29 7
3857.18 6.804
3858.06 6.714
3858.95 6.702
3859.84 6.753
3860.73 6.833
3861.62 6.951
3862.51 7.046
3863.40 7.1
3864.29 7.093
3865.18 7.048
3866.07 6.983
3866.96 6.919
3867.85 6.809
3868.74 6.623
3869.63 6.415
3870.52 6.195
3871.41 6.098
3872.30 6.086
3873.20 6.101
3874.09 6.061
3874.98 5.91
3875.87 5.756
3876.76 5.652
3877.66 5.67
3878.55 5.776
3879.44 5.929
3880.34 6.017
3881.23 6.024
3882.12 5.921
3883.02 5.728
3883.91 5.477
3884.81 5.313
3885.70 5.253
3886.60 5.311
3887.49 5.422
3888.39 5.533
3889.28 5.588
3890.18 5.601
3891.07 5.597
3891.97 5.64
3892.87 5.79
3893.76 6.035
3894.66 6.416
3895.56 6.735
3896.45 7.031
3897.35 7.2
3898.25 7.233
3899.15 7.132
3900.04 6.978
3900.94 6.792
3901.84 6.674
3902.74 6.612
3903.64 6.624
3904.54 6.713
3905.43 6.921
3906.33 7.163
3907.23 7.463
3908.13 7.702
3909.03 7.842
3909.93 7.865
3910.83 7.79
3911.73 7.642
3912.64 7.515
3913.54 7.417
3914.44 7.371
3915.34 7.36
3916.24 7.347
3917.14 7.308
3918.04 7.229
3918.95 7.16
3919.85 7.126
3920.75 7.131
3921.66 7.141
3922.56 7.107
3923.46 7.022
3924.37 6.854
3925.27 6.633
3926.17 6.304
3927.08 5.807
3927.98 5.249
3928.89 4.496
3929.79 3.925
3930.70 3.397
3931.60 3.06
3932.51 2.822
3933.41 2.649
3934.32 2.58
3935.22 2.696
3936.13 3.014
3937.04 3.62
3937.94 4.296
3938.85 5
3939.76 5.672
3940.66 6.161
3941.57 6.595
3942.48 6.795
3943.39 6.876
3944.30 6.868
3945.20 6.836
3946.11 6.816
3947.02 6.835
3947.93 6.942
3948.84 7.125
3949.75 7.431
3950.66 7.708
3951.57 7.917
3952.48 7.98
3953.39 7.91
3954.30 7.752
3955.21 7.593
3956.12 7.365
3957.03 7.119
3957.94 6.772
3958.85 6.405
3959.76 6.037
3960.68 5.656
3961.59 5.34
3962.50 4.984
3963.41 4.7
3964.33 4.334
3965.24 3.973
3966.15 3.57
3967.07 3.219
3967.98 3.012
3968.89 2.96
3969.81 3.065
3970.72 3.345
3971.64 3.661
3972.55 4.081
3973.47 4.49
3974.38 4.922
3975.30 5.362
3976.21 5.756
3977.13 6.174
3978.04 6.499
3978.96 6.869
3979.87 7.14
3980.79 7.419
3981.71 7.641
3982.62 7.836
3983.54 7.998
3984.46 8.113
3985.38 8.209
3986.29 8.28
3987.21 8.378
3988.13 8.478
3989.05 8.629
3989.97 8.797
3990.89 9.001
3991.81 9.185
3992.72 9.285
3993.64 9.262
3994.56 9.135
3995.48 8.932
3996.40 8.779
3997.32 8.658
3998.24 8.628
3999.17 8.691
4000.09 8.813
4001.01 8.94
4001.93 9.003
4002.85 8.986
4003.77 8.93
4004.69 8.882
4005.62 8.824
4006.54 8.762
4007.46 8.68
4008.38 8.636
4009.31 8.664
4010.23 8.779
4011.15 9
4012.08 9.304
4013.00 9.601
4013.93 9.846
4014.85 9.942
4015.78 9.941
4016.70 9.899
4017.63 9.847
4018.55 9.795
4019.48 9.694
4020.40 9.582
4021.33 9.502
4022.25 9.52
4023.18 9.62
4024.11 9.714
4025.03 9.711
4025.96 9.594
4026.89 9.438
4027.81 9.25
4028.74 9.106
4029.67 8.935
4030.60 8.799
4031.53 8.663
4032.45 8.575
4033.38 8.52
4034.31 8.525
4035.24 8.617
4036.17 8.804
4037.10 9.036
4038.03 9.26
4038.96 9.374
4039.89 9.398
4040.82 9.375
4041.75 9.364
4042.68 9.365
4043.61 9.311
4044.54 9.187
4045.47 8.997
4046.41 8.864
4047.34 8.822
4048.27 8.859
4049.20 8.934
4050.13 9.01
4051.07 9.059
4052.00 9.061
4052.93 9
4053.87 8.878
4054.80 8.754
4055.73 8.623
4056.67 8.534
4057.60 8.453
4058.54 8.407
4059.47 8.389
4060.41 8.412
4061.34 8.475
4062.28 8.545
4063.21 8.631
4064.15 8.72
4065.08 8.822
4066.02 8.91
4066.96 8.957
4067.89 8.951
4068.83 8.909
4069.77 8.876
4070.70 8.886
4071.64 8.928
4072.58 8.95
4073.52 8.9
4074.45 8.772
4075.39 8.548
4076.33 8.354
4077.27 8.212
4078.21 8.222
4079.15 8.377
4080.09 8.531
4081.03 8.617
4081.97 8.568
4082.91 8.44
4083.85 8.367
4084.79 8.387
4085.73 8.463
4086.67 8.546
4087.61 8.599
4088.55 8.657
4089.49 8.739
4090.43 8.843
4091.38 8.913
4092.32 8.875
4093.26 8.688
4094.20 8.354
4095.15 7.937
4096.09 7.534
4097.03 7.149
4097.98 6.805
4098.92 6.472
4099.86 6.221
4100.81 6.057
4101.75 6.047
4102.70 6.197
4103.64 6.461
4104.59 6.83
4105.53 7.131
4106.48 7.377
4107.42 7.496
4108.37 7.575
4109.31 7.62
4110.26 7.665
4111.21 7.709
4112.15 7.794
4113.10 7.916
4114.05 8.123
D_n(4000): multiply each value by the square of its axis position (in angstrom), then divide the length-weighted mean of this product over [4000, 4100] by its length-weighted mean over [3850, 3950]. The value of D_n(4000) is 1.51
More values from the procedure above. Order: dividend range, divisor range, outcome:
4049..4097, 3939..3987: 1.48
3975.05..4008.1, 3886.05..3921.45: 1.27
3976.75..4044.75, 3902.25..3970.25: 1.53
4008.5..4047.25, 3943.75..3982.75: 1.62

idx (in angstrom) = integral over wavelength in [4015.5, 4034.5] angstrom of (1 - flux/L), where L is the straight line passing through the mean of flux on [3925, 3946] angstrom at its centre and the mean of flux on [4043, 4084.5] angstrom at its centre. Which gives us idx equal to -4.5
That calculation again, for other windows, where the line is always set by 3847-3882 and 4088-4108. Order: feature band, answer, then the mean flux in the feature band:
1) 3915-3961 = 5.2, 6.11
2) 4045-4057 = -2.6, 8.88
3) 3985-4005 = -4.9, 8.82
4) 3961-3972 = 4.9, 3.87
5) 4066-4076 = -2.0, 8.86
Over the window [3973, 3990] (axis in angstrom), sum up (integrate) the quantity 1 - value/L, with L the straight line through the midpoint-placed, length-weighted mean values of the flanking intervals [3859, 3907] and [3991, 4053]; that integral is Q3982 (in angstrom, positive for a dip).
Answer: 2.4 angstrom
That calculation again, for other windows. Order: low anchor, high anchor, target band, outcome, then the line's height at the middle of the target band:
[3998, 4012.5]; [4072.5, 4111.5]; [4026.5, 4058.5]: -2.0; 8.44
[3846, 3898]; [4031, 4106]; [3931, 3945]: 4.9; 7.07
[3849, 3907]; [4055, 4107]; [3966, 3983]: 5.1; 7.28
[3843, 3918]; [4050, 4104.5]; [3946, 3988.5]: 6.7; 7.34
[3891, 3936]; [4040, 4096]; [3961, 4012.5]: 2.4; 7.45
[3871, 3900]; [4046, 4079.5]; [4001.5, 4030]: -4.7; 8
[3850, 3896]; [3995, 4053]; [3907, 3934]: 3.1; 7.22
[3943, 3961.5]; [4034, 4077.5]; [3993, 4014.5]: -2.7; 7.96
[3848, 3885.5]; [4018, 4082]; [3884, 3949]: 9.1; 7.18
